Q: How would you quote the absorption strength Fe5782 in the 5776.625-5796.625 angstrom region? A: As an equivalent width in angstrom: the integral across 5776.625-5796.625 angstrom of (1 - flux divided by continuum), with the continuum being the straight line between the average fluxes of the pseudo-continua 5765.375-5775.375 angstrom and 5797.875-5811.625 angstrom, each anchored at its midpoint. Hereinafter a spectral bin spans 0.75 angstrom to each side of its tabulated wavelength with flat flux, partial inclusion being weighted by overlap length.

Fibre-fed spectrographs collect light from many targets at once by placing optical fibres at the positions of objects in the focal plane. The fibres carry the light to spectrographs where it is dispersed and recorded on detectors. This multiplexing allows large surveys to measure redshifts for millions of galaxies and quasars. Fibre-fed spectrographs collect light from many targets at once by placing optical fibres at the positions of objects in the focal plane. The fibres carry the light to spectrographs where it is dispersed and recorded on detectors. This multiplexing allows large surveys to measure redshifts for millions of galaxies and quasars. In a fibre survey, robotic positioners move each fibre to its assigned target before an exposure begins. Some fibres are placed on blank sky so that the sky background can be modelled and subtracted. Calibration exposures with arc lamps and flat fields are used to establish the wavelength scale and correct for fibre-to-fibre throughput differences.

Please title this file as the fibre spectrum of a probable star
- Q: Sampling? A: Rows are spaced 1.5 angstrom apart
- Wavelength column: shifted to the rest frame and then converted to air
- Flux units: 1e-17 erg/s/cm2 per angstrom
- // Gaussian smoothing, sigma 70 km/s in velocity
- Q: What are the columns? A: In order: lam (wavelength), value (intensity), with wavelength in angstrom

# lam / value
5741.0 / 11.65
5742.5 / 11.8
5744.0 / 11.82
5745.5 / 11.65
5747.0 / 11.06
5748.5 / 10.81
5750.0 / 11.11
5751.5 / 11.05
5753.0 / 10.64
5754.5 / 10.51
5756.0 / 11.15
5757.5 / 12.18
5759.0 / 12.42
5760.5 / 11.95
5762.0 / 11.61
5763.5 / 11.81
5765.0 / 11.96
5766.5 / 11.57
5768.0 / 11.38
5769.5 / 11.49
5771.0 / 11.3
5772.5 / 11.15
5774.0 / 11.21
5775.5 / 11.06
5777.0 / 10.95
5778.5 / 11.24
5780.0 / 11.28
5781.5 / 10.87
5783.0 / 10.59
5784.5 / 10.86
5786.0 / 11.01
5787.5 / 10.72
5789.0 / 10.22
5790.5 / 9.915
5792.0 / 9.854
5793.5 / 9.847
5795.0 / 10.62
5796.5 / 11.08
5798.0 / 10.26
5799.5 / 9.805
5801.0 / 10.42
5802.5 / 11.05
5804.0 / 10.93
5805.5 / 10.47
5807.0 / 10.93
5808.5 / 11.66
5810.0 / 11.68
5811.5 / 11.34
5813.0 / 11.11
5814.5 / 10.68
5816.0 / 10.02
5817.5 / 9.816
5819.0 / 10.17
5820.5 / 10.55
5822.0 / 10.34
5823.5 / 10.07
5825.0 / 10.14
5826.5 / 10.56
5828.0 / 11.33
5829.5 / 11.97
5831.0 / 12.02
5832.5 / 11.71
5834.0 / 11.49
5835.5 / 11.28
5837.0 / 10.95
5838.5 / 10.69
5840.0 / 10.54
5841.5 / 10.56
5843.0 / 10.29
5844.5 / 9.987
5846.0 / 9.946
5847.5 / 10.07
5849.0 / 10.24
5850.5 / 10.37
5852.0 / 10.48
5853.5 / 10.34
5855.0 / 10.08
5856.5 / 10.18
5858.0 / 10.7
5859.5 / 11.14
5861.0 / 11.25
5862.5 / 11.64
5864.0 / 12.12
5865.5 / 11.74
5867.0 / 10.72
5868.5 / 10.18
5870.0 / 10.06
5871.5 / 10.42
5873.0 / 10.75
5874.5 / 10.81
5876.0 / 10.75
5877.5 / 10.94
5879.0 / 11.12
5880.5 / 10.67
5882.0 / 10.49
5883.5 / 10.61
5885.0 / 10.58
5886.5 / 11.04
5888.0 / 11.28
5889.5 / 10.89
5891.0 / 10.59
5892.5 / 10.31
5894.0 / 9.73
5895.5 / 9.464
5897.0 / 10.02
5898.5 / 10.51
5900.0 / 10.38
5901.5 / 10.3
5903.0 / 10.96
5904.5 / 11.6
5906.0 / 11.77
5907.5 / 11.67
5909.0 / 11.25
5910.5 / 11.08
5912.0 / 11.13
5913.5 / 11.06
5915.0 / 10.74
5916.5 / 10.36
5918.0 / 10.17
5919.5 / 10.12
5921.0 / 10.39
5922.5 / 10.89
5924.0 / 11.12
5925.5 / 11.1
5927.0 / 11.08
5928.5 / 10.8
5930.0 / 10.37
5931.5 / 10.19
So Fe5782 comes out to 0.9 angstrom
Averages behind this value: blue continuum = 11.4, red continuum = 10.9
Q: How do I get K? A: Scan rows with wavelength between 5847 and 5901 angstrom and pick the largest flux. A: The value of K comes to 12.12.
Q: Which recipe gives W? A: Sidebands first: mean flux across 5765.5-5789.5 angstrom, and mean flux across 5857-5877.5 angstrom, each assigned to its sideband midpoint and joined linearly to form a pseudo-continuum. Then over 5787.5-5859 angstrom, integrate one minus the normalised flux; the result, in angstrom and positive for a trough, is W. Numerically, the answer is 2.5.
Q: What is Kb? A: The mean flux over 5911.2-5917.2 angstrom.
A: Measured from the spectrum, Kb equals 10.8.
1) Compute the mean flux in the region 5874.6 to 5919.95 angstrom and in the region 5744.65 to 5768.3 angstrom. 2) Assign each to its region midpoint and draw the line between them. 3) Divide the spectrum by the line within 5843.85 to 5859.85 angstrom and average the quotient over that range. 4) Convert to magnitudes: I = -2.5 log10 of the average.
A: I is 0.07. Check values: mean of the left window 11.4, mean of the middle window 10.3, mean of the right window 10.7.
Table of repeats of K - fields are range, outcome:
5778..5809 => 11.66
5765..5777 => 11.96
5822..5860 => 12.02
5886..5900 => 11.28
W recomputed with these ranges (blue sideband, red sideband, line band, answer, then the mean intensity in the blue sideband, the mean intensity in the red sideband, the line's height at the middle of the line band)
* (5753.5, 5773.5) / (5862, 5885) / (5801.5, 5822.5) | 0.9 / 11.6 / 10.9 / 11.2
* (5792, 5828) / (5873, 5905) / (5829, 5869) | -0.9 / 10.6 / 10.6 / 10.6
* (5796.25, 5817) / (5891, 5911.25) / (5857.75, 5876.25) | -0.4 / 10.8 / 10.7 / 10.7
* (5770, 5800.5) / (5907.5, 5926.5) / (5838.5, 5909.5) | 0.7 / 10.7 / 10.8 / 10.8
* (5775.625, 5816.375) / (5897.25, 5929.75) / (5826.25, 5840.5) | -0.7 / 10.7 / 10.9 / 10.8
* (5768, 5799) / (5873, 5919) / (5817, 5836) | -0.2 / 10.8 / 10.7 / 10.8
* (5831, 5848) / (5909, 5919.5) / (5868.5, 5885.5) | 0.2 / 10.8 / 10.7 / 10.7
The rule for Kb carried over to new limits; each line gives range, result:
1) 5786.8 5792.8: 10.2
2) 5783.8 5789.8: 10.7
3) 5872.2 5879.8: 10.9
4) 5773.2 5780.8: 11.1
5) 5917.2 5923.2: 10.4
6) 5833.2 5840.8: 11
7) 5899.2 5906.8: 11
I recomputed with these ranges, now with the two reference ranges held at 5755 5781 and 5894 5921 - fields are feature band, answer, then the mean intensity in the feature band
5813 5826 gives 0.09 mag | 10.3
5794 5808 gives 0.07 mag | 10.6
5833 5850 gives 0.05 mag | 10.6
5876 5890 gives 0.00 mag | 10.8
